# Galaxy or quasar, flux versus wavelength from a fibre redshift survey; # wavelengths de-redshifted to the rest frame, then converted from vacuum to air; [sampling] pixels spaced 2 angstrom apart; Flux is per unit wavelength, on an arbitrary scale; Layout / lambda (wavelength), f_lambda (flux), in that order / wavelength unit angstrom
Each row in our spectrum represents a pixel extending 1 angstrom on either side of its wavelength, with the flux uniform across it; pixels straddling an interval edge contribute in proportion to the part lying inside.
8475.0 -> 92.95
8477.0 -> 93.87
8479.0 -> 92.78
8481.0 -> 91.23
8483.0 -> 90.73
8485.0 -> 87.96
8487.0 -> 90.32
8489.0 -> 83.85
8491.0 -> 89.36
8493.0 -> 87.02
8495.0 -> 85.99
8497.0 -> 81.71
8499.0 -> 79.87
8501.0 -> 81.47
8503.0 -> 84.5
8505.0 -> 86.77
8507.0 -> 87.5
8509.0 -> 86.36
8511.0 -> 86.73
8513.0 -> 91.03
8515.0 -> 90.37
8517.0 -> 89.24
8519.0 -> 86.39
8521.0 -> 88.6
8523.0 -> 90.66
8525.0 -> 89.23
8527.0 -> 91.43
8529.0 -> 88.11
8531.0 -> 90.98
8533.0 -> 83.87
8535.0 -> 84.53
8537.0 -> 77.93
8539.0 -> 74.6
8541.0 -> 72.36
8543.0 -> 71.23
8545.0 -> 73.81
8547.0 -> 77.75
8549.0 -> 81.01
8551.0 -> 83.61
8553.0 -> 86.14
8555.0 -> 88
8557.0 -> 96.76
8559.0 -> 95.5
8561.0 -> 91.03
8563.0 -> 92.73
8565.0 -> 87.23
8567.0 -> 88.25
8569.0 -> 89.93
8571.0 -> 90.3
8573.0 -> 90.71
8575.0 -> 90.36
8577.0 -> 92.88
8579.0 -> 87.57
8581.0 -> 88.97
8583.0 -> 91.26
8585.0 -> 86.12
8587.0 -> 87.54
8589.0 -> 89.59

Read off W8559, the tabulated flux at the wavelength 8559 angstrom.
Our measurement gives 95.5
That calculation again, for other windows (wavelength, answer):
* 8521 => 88.6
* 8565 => 87.23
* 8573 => 90.71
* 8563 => 92.73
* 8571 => 90.3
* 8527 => 91.43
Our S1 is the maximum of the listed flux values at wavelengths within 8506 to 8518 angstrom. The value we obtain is 91.03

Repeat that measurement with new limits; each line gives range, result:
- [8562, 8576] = 92.73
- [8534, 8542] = 84.53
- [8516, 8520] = 89.24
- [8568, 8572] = 90.3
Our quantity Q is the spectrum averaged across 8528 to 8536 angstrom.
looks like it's 86.9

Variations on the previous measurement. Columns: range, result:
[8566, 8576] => 89.9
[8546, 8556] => 83.3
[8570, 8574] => 90.5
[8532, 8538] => 82.1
